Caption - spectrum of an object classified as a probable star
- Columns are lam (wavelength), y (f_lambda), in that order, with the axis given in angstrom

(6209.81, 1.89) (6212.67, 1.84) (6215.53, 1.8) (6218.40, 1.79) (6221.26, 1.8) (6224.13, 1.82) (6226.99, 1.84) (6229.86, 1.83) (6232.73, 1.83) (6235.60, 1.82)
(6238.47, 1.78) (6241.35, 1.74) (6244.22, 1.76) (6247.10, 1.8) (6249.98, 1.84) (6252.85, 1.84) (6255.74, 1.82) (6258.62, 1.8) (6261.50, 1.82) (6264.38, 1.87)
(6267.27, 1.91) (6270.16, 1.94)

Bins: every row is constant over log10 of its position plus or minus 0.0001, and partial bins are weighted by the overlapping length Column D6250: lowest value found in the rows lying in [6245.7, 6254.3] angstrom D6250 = 1.8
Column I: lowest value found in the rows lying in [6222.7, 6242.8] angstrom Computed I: 1.74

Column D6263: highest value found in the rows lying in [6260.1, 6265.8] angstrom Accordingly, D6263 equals 1.87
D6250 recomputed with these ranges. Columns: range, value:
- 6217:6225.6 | 1.79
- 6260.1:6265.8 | 1.82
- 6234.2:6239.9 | 1.78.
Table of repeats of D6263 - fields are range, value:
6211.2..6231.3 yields 1.84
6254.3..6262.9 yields 1.82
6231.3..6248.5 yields 1.83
